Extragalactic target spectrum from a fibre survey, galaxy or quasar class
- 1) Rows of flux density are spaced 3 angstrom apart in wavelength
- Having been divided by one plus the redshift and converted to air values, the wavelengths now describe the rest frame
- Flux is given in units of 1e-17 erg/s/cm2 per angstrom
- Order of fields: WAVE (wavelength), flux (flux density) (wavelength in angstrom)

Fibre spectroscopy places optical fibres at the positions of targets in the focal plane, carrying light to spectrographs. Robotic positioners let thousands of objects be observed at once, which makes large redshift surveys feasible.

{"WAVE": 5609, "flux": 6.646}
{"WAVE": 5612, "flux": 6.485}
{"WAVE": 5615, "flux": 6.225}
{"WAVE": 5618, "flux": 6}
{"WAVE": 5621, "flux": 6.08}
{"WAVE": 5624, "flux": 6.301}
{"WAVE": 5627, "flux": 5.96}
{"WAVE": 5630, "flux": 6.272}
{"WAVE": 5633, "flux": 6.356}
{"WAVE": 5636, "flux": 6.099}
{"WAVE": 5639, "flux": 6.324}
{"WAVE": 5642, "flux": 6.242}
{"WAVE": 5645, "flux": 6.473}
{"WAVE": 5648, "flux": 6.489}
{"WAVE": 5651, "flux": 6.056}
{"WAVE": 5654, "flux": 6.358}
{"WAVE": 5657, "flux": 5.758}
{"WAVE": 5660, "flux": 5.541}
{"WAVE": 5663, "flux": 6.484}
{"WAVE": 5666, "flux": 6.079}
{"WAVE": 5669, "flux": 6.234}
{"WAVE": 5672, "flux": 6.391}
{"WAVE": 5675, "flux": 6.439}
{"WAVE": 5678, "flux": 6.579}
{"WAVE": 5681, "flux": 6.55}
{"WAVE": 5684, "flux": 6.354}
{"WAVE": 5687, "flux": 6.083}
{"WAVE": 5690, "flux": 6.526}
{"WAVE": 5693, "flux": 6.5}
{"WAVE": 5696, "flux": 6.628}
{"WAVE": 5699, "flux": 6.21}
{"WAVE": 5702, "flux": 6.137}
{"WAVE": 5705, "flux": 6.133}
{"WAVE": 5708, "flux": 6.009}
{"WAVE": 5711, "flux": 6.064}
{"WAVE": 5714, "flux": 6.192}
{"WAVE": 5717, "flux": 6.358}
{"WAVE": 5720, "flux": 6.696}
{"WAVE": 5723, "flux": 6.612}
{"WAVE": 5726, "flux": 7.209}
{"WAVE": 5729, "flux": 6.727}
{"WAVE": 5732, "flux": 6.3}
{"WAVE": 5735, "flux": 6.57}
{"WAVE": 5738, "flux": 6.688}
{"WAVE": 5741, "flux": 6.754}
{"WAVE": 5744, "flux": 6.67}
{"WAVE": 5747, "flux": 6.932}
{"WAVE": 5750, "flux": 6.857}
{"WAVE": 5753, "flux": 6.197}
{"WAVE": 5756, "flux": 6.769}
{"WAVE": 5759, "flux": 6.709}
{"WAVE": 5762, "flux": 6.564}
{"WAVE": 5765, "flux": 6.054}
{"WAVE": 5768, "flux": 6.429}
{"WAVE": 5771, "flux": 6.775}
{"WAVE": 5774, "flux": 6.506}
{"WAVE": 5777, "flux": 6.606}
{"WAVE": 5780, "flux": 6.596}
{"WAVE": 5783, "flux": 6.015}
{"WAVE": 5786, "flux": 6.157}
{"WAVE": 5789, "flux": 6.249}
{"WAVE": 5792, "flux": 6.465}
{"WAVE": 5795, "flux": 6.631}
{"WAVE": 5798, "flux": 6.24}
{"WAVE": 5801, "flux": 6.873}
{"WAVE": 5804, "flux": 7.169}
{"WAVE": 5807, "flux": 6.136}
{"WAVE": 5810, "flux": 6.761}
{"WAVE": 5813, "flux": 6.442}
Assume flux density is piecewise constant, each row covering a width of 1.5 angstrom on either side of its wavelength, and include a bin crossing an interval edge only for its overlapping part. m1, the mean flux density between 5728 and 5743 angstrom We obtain 6.61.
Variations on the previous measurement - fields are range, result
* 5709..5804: 6.54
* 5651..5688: 6.23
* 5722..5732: 6.78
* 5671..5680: 6.48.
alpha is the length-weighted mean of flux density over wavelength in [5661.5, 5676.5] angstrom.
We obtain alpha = 6.33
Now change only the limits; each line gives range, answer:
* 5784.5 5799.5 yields 6.35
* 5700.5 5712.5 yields 6.09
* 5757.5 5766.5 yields 6.44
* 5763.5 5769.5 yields 6.24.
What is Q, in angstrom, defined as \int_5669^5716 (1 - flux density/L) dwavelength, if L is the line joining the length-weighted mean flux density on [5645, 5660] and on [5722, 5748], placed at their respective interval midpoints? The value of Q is 0.70 angstrom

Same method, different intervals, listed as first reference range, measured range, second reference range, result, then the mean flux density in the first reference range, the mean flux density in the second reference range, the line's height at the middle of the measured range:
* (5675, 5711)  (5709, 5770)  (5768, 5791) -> -1.80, 6.33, 6.42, 6.38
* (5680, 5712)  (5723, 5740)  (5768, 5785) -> -0.85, 6.29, 6.48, 6.38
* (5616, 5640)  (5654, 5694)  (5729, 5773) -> 0.38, 6.17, 6.59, 6.33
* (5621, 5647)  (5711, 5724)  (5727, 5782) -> 0.15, 6.25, 6.59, 6.49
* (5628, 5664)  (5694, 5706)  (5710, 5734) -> 0.26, 6.2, 6.53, 6.43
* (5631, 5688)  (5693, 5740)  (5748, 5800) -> -0.57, 6.26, 6.47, 6.36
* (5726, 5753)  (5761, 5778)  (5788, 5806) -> 0.41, 6.69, 6.6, 6.64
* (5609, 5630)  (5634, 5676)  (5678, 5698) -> 0.82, 6.22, 6.44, 6.33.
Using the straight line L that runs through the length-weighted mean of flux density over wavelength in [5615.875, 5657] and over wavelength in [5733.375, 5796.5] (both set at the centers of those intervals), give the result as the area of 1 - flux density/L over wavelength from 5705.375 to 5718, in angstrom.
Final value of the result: 0.5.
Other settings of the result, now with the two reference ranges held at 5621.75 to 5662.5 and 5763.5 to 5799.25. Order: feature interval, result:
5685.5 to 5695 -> -0.2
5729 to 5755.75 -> -1.3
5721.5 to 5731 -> -0.8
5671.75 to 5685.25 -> -0.5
